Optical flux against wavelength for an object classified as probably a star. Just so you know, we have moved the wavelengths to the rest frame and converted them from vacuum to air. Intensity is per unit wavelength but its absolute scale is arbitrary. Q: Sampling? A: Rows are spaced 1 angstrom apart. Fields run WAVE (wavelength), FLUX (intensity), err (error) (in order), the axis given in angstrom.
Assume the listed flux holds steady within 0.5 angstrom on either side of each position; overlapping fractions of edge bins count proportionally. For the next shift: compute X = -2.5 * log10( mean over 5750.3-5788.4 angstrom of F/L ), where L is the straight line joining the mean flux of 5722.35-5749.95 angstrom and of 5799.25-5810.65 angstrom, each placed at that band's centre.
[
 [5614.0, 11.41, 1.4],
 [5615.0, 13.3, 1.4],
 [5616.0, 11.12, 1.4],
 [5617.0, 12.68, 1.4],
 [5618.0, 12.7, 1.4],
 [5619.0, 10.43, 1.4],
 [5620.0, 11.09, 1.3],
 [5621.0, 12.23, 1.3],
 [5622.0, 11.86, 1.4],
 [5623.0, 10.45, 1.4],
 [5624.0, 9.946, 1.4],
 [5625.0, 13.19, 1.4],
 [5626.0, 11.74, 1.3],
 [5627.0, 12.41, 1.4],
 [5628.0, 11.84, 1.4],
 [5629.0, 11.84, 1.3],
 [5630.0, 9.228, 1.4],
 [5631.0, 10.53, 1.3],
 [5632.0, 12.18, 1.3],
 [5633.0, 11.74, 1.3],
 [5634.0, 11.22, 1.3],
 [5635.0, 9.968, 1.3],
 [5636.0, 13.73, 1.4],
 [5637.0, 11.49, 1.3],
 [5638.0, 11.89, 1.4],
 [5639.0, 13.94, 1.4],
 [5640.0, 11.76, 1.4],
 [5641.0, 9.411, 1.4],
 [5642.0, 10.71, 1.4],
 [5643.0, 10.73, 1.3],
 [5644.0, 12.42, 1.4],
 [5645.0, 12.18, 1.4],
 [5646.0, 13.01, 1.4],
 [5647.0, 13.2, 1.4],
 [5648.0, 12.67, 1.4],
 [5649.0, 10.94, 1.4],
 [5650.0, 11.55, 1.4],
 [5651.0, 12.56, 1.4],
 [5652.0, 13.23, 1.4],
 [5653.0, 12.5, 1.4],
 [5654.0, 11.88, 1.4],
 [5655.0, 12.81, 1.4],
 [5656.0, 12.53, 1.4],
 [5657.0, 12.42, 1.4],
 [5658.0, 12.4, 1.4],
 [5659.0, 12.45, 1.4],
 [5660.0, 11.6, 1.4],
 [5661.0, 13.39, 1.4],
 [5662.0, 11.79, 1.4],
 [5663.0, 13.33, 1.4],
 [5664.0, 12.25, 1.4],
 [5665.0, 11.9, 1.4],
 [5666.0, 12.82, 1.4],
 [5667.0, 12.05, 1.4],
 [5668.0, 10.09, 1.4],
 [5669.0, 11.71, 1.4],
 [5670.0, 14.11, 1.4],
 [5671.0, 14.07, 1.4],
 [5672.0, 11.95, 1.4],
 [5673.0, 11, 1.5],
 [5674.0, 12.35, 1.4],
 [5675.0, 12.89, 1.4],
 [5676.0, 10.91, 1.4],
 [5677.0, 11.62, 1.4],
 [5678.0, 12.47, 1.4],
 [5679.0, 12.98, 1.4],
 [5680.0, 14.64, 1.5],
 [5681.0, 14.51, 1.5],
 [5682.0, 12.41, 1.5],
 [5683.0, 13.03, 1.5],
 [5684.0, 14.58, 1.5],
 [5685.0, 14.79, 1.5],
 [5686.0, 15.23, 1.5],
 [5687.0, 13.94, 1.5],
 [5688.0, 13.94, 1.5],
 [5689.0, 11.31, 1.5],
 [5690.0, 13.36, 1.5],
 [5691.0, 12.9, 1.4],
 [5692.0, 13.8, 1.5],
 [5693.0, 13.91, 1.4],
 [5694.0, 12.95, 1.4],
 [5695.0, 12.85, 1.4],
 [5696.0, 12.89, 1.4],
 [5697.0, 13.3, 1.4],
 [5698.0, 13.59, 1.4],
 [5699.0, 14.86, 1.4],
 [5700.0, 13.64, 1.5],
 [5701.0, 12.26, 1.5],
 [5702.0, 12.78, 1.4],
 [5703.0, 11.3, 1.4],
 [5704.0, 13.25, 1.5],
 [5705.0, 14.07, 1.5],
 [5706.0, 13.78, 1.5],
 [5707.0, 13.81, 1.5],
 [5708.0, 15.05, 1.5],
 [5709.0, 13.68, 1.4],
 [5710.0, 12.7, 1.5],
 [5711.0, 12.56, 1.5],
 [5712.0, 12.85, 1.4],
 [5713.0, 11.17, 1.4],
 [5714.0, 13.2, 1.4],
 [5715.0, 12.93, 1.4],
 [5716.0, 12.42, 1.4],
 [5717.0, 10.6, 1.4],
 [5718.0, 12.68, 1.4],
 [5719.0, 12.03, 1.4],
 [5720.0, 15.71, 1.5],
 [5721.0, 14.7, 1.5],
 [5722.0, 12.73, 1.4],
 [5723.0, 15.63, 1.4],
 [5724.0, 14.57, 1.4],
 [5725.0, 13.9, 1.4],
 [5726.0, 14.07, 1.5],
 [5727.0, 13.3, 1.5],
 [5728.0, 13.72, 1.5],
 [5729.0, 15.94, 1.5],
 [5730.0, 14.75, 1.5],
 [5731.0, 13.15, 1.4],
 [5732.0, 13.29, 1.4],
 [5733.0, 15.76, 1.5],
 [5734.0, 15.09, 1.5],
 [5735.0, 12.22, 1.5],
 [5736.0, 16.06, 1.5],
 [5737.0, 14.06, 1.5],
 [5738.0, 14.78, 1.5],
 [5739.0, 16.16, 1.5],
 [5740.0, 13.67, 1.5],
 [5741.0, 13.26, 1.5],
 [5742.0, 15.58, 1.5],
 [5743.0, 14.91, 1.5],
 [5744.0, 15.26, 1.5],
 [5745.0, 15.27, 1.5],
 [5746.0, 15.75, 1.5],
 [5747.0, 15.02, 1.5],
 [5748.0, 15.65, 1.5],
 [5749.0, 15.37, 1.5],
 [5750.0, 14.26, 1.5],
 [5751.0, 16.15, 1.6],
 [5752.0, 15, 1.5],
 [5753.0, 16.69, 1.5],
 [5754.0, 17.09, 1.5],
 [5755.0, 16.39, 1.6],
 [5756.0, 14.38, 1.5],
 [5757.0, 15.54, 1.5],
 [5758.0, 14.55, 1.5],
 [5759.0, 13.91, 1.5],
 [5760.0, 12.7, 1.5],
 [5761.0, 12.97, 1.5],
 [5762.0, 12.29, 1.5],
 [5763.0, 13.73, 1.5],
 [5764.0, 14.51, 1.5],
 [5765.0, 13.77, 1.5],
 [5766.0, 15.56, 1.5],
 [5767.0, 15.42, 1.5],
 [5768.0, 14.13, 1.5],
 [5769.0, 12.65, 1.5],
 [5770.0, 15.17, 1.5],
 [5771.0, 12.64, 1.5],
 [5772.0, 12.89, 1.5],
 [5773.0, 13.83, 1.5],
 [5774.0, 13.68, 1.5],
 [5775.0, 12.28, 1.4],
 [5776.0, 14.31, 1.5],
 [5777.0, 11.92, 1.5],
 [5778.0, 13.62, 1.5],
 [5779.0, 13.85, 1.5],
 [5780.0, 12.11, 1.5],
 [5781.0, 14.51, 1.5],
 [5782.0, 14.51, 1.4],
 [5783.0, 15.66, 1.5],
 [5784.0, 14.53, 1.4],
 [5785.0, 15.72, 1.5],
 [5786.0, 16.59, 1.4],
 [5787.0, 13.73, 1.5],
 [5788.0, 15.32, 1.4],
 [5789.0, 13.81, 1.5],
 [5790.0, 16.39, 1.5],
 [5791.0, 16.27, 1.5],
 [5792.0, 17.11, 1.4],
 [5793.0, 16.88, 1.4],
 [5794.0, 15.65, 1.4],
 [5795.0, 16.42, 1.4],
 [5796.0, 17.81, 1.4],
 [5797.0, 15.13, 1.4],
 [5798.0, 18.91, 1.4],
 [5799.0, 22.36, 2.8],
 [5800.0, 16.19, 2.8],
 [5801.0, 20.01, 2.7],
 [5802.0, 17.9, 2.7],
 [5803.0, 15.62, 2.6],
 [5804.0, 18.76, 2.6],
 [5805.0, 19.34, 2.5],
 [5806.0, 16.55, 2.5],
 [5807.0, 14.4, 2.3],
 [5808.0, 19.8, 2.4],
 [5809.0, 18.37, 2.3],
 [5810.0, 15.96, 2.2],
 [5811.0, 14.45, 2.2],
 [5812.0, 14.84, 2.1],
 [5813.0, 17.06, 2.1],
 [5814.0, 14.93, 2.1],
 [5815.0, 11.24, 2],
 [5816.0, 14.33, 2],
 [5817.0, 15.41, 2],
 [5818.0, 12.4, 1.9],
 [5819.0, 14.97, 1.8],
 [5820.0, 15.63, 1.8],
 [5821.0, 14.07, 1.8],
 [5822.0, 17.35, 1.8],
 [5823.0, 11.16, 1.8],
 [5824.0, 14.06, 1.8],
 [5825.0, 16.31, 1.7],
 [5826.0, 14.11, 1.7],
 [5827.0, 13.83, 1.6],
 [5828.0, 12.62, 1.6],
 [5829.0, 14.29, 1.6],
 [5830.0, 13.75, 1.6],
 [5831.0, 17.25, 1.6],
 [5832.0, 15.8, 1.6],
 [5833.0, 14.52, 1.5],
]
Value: 0.12 mag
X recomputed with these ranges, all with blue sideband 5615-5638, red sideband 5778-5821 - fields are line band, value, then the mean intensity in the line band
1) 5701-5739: 0.02 mag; 13.6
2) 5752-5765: 0.03 mag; 14.5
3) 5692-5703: 0.01 mag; 13.2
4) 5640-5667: 0.01 mag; 12.2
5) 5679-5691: -0.05 mag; 13.7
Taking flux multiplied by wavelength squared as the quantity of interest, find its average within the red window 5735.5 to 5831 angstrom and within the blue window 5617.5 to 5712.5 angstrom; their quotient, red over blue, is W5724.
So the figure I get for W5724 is 1.26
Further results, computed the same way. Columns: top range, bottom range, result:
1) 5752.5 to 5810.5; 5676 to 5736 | 1.17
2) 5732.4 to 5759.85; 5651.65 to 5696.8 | 1.21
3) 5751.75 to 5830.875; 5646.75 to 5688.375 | 1.24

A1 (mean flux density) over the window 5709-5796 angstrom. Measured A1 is 14.4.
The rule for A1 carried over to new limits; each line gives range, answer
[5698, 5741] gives 13.7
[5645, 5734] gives 13.1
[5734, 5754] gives 15.1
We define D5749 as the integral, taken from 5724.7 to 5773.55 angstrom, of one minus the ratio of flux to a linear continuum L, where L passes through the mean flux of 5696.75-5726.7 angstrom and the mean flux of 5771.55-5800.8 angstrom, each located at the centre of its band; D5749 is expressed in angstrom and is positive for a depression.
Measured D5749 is -0.8 angstrom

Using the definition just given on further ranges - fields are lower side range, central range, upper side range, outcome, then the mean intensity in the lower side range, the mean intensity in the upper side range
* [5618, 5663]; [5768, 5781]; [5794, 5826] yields 1.64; 11.9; 16.1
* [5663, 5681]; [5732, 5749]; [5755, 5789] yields -1.66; 12.4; 14.1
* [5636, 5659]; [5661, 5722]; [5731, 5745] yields 1.47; 12.1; 14.6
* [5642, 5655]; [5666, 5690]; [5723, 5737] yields 0.14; 12.2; 14.3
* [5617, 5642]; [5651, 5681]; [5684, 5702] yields 0.50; 11.5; 13.5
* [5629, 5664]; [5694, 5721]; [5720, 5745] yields 1.27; 12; 14.5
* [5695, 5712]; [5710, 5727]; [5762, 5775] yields 0.28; 13.3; 13.9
